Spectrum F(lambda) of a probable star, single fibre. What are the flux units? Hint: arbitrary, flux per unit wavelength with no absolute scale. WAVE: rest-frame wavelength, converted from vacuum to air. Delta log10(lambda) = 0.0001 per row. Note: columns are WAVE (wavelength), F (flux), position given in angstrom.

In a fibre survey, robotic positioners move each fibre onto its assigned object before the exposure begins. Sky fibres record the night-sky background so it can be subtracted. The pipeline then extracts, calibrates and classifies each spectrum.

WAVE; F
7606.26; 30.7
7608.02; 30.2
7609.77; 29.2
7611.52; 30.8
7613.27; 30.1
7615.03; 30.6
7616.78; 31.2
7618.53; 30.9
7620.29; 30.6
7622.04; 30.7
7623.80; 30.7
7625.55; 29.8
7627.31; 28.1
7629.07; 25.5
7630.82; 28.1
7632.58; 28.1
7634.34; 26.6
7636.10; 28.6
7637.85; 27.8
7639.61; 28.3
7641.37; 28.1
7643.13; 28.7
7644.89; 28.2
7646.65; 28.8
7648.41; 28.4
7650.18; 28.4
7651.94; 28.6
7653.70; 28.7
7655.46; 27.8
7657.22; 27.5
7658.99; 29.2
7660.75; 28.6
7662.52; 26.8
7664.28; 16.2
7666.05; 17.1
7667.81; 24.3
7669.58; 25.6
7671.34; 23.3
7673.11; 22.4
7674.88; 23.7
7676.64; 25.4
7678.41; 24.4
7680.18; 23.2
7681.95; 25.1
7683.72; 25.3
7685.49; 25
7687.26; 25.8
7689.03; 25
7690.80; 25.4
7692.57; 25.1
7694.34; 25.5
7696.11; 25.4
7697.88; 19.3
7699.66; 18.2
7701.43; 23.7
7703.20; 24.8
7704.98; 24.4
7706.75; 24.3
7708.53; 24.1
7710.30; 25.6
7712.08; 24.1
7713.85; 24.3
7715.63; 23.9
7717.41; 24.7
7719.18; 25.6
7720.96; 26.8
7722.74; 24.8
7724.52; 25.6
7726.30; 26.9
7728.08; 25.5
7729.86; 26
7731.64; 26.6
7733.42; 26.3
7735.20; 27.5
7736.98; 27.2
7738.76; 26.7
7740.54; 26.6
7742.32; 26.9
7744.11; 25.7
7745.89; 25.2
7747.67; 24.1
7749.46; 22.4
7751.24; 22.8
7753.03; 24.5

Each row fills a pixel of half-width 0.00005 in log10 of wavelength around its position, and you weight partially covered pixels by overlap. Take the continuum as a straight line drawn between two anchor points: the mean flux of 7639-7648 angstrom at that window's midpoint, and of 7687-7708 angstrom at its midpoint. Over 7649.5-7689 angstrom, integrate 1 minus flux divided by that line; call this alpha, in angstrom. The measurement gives 1.7 angstrom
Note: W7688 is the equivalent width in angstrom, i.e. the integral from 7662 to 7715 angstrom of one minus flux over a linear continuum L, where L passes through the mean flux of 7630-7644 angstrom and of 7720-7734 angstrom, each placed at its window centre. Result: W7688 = 6.2 angstrom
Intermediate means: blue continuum 28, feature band 23.7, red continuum 26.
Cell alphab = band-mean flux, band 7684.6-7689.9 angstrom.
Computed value 25.3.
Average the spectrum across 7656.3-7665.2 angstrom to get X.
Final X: 25.6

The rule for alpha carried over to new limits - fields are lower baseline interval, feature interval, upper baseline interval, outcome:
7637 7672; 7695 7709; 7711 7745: 1.65 angstrom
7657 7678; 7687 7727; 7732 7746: 1.58 angstrom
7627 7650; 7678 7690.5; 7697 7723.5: 0.24 angstrom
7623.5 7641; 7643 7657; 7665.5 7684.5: -1.13 angstrom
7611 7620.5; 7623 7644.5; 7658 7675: 0.01 angstrom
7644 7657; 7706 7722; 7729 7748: 1.23 angstrom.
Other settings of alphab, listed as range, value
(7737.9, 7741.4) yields 26.7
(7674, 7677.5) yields 24.6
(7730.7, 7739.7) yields 26.9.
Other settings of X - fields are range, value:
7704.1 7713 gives 24.5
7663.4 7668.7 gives 19.2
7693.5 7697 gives 25.5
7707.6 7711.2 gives 24.8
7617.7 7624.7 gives 30.7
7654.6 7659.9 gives 28.2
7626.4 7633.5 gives 27.4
